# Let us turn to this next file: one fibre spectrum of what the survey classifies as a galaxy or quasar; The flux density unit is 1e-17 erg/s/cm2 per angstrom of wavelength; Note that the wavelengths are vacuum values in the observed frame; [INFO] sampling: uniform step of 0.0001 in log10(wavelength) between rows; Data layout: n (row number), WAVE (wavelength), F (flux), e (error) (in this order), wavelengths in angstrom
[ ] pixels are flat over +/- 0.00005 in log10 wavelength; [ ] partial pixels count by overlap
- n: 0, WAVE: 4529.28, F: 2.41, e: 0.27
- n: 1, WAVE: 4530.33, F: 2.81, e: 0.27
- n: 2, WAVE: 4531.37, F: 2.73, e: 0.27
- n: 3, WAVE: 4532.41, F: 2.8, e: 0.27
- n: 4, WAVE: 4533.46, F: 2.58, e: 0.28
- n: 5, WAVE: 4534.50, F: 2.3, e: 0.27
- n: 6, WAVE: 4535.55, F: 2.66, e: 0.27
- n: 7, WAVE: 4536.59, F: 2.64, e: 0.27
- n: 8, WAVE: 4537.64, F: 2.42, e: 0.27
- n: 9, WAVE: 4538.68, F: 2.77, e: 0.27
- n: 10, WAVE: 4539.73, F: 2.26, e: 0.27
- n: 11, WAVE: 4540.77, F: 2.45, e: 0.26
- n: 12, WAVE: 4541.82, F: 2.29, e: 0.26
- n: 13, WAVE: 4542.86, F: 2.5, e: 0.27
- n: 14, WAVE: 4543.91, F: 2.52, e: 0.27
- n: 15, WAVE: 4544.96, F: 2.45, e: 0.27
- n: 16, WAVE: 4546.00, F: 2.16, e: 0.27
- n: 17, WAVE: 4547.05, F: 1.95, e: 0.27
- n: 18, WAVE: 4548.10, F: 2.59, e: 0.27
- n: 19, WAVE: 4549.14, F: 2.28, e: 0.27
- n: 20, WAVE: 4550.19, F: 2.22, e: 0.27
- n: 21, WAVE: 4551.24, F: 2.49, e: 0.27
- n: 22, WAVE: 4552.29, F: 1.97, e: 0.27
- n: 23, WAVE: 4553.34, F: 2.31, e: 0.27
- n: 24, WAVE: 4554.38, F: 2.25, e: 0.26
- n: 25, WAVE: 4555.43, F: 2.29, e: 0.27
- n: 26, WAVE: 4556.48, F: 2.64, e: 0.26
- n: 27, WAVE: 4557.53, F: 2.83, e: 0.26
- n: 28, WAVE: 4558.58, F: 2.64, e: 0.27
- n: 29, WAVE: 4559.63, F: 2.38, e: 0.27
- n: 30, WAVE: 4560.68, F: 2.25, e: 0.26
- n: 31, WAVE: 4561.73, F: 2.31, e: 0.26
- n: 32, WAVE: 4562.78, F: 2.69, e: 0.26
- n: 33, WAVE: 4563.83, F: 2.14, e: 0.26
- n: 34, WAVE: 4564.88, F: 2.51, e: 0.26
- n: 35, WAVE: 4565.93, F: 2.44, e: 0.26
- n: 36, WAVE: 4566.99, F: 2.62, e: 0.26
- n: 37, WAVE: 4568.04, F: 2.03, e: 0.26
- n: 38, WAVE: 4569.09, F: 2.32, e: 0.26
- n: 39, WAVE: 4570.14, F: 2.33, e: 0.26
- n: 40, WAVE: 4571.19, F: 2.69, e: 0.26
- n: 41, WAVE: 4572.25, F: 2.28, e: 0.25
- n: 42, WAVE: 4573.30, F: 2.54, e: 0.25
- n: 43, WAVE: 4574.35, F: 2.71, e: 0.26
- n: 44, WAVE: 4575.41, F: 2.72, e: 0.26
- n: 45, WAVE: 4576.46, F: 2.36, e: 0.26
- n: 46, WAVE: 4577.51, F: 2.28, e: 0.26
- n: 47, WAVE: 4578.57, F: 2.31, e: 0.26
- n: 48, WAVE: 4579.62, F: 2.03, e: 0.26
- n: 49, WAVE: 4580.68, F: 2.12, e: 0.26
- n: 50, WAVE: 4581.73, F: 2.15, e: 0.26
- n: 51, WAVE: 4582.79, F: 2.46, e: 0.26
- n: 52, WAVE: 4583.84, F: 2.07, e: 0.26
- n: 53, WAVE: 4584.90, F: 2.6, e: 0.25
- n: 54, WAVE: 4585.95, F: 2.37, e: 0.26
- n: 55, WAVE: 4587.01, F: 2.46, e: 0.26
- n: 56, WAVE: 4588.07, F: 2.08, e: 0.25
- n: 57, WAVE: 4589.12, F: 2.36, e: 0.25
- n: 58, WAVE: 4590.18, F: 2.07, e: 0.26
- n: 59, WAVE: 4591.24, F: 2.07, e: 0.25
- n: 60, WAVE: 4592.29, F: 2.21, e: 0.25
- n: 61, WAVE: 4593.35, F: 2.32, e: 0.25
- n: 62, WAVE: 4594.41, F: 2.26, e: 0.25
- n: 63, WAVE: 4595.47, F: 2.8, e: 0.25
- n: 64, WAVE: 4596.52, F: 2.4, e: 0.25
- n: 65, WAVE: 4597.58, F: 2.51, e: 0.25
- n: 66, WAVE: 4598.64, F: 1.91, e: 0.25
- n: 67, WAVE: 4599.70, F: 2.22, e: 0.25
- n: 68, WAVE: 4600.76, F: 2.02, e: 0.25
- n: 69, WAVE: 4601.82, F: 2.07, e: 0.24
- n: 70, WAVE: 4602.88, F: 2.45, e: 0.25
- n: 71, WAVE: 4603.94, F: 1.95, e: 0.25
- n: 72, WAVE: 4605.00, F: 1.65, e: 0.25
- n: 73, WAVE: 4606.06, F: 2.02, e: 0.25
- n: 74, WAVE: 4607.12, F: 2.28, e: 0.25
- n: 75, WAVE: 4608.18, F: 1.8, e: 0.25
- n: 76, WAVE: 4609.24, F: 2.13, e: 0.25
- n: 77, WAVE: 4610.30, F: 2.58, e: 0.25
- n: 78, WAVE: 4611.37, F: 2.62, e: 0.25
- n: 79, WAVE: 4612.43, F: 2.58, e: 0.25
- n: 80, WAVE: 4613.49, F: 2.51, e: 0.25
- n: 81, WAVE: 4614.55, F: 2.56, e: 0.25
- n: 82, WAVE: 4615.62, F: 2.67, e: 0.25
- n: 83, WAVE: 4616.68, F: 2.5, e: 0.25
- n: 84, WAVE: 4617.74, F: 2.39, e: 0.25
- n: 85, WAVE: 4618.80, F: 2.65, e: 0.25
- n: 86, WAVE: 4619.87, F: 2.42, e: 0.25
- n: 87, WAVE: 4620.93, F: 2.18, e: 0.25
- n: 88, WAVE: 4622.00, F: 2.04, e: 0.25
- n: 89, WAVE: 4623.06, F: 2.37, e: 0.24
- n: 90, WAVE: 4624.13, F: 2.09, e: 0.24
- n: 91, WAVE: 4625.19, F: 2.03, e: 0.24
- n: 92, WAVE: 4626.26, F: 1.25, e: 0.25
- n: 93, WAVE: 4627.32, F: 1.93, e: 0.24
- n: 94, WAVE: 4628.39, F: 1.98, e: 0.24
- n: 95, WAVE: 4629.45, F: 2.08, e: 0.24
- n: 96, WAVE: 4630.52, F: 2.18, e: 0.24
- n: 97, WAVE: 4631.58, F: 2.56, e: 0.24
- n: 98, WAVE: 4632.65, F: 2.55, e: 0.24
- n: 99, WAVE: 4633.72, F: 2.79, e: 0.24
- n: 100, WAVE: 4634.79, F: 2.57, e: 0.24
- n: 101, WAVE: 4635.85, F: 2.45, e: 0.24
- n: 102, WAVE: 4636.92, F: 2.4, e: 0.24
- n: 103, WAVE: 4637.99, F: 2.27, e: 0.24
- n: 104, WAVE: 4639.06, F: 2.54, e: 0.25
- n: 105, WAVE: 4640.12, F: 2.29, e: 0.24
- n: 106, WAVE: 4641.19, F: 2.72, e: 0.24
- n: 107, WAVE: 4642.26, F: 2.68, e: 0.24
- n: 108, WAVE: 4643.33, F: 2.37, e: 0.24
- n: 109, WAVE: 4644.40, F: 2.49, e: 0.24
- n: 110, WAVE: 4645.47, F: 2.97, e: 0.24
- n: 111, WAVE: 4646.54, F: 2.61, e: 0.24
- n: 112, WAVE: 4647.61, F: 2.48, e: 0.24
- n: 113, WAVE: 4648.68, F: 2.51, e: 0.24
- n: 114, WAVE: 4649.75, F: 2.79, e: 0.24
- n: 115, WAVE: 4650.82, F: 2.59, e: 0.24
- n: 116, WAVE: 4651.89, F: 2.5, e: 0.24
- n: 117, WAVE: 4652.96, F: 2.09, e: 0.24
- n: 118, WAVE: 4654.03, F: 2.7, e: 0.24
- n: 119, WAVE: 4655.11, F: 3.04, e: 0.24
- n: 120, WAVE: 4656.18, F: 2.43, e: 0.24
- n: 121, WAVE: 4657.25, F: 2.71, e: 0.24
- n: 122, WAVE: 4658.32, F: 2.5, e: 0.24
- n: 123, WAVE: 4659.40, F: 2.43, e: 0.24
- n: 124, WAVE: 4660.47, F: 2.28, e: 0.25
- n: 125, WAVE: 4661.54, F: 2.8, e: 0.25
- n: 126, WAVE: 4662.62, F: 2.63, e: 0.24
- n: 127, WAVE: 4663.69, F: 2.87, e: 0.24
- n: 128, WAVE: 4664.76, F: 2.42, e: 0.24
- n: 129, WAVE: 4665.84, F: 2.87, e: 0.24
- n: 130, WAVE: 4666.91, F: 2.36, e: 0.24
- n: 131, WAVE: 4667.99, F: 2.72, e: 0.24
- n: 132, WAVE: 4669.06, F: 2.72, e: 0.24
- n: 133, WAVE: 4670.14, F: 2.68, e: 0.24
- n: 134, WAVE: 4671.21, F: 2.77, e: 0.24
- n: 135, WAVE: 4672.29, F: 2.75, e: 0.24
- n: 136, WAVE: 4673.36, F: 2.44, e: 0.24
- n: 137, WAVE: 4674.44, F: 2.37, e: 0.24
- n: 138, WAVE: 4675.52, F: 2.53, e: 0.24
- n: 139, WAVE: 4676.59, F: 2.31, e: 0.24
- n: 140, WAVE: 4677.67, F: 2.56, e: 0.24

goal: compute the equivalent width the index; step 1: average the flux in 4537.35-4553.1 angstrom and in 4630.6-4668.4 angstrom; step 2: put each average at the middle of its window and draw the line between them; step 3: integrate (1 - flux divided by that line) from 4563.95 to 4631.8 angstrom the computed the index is 4.9 angstrom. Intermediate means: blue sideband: 2.35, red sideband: 2.57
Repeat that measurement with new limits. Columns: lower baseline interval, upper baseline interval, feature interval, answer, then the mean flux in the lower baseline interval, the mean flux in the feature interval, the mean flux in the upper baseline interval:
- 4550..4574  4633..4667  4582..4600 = 1.1 angstrom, 2.4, 2.3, 2.57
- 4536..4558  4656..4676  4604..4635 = 3.1 angstrom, 2.39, 2.27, 2.6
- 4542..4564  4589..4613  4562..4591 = -0.7 angstrom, 2.38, 2.36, 2.23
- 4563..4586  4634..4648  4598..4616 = 1.6 angstrom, 2.37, 2.23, 2.53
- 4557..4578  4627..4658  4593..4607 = 1.5 angstrom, 2.45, 2.2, 2.5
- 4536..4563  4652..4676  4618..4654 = 2.4 angstrom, 2.4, 2.38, 2.59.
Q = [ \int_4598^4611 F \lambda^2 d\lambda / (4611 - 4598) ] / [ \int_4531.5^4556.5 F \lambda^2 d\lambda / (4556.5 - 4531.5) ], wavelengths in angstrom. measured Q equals 0.90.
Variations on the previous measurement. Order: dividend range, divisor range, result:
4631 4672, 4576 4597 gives 1.16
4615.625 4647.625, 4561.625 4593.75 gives 1.03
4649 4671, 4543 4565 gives 1.15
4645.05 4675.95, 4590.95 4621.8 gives 1.16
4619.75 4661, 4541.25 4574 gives 1.05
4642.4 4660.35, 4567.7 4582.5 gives 1.13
